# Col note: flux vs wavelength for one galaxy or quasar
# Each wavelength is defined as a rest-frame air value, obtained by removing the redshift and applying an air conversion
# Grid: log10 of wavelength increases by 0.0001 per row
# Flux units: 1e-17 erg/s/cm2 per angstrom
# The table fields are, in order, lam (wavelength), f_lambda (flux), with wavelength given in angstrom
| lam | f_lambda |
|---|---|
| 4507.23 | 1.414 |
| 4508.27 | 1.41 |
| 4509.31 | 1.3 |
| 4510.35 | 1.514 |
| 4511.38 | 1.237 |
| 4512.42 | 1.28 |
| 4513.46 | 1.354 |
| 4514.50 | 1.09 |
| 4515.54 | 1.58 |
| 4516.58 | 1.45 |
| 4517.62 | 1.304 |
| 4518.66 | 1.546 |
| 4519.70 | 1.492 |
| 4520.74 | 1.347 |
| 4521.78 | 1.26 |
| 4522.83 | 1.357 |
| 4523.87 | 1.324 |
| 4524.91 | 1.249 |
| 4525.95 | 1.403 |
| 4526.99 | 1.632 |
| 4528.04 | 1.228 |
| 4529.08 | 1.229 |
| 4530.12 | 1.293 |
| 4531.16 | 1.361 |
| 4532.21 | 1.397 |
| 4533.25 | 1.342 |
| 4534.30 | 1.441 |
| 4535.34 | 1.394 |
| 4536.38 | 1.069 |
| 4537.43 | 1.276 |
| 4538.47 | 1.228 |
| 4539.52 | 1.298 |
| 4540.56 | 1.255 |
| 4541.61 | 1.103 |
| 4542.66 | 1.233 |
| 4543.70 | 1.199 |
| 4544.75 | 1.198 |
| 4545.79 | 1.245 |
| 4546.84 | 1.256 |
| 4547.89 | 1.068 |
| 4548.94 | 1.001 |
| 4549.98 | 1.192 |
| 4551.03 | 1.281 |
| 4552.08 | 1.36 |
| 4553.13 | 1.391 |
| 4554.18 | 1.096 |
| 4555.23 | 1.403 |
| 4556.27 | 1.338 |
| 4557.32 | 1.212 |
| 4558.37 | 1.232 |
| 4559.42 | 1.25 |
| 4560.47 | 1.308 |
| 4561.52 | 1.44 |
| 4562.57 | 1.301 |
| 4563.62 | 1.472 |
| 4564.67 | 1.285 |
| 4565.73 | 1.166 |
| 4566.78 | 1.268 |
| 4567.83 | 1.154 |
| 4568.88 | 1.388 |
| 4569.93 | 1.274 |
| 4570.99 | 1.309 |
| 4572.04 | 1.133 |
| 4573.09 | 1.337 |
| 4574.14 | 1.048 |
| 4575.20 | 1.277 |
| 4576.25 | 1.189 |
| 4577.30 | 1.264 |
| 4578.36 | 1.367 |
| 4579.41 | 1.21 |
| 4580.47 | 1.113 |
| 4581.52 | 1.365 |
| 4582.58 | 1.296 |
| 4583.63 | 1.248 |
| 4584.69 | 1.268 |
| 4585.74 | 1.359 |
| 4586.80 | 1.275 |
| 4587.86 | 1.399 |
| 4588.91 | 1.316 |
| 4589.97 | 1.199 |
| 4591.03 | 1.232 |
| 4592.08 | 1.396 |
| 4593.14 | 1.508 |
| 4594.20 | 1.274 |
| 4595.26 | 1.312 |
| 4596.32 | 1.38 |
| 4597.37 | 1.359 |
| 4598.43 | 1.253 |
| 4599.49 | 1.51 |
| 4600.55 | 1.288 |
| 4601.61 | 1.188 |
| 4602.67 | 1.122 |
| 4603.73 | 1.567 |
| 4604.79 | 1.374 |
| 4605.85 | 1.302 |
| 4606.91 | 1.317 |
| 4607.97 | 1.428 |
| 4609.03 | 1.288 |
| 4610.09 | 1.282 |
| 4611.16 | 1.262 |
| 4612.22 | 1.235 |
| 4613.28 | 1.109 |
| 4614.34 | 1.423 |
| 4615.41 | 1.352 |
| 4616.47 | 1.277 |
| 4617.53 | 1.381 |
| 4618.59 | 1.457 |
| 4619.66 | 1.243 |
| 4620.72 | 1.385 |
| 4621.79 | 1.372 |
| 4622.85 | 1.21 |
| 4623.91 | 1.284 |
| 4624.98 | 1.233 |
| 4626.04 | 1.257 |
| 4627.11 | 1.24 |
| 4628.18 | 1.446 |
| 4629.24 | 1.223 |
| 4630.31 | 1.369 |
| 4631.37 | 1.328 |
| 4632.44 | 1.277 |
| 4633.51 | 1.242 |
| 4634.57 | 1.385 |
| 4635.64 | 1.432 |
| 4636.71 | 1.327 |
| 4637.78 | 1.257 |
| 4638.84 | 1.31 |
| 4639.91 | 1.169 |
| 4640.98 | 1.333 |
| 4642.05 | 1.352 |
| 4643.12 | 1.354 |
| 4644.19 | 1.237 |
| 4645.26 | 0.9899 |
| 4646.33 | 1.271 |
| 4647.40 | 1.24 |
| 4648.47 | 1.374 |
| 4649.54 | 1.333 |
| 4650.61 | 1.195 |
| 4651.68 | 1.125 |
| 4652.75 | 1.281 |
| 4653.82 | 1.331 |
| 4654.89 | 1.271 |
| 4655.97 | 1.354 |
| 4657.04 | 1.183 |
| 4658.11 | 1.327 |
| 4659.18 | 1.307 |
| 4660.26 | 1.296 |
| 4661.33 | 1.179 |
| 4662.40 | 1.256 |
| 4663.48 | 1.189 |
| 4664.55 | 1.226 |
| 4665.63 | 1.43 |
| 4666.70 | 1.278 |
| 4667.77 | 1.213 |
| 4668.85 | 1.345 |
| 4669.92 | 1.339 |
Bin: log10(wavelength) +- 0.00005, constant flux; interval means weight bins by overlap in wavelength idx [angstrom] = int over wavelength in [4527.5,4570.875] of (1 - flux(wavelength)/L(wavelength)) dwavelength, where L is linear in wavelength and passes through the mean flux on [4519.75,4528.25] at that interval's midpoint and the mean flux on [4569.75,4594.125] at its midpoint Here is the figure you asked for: 1.9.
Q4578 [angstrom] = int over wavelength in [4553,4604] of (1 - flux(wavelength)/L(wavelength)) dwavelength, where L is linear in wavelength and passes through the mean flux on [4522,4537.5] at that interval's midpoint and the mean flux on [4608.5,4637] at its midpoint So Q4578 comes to 1.12 angstrom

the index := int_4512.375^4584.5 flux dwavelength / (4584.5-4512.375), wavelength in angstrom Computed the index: 1.29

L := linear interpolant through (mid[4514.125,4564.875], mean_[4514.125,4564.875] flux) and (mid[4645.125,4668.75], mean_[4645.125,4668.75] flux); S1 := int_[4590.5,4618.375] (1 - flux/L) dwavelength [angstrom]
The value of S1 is -1.0 angstrom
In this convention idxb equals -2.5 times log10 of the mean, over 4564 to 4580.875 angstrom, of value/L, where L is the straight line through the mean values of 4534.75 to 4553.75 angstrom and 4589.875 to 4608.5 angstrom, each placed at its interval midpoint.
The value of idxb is 0.04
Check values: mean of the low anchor 1.23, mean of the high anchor 1.34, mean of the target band 1.24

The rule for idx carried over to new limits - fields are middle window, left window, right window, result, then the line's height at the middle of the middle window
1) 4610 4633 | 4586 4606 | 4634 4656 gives 0.0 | 1.3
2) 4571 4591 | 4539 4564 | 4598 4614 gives 0.3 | 1.28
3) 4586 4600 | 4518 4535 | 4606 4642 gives -0.1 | 1.33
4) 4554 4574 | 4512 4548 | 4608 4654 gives 0.4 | 1.3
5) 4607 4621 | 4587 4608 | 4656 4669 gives 0.0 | 1.32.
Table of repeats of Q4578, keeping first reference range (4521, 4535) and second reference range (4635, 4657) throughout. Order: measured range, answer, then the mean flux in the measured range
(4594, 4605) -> -0.22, 1.33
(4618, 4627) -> -0.09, 1.3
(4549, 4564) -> 0.40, 1.3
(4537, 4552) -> 1.47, 1.21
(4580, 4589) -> 0.13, 1.29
